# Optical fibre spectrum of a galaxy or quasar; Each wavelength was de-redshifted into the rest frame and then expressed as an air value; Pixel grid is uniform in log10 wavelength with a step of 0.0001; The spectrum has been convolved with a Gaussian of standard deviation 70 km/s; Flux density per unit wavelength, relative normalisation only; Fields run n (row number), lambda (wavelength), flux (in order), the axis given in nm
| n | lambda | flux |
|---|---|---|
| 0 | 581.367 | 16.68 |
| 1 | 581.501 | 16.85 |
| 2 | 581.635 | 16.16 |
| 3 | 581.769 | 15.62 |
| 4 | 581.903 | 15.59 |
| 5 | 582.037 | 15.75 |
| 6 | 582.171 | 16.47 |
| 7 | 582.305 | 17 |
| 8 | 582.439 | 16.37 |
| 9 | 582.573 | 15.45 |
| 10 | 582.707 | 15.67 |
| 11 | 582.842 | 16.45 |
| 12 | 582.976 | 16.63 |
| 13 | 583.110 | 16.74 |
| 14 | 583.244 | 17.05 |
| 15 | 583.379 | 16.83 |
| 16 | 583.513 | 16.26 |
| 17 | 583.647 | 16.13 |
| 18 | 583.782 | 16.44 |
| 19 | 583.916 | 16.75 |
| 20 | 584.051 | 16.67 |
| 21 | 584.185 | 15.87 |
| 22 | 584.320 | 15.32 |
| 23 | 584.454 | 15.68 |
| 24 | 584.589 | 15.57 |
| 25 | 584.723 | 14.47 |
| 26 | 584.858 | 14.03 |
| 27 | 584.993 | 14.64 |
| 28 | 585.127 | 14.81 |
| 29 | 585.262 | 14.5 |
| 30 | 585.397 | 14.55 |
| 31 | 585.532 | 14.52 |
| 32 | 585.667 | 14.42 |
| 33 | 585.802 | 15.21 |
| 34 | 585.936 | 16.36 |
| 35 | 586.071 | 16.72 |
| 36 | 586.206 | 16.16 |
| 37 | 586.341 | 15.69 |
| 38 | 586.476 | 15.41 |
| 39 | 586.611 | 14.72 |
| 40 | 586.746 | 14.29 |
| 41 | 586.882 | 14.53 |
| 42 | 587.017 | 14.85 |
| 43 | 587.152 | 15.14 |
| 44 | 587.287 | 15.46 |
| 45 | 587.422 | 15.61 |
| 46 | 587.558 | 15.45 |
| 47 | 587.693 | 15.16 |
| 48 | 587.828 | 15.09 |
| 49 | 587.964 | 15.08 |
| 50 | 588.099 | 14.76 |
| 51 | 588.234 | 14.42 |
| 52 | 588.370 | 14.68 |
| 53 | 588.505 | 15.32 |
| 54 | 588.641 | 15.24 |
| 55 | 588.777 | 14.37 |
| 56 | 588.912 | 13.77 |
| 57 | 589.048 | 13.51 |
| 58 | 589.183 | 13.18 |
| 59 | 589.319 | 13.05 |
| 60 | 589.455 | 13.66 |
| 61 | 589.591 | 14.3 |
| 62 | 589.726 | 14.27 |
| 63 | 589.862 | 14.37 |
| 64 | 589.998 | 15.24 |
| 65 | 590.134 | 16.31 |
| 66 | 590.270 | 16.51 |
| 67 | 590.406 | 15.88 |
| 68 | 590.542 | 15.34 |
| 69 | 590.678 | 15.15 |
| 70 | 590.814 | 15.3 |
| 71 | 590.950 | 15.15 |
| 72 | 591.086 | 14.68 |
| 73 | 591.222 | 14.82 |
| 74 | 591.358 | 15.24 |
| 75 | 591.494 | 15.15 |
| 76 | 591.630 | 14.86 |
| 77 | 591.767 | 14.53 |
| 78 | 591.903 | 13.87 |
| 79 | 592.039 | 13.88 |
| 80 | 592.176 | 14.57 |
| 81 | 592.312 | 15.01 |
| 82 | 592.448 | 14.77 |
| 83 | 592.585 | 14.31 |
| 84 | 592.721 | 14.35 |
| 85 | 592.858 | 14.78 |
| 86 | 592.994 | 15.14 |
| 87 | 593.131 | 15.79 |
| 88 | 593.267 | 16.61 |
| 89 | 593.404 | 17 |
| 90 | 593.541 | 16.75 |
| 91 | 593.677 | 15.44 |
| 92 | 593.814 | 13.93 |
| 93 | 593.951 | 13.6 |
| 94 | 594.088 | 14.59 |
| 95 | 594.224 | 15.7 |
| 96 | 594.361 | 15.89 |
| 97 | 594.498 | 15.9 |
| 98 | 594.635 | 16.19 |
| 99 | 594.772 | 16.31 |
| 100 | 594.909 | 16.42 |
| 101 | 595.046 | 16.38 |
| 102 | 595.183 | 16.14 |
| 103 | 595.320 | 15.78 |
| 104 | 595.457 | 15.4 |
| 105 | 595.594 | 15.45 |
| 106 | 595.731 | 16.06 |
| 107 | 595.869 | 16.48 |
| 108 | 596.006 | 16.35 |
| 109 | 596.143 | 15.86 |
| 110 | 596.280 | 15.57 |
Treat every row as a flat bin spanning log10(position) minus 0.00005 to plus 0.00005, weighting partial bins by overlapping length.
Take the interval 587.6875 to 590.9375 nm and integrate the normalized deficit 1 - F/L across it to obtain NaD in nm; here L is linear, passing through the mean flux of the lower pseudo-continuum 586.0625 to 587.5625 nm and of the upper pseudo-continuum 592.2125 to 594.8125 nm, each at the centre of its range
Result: 0.118 nm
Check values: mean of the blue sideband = 15.3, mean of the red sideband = 15.4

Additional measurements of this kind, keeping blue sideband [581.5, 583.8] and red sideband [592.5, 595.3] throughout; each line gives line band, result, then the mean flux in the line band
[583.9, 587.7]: 0.198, 15.2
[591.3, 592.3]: 0.070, 14.6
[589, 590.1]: 0.126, 14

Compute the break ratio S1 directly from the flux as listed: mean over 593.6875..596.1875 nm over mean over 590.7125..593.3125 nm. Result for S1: 1.05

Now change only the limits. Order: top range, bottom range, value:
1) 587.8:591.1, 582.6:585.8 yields 0.94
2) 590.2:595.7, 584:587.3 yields 1.01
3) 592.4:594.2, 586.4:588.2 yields 1.01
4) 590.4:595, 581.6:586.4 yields 0.96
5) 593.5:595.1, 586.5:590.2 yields 1.06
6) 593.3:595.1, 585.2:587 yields 1.04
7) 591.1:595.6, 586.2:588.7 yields 1.01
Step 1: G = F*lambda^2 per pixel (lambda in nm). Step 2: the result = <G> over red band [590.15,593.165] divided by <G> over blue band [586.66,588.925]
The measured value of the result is 1.0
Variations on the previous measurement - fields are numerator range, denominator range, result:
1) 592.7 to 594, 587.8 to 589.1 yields 1.07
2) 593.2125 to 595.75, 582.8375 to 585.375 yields 1.03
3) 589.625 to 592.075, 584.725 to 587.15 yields 1.02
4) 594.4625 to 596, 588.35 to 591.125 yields 1.11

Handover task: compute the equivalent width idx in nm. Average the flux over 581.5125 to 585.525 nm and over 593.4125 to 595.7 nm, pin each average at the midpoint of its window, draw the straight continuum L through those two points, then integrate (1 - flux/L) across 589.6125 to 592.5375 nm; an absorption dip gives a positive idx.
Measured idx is 0.14 nm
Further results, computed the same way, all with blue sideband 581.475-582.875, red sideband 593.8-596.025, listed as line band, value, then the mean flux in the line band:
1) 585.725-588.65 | 0.13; 15.2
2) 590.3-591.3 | 0.04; 15.2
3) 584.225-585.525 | 0.09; 14.8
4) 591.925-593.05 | 0.09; 14.6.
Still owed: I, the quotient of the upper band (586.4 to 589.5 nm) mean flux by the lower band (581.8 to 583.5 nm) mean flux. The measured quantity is 0.9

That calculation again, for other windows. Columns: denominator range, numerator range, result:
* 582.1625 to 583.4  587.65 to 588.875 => 0.90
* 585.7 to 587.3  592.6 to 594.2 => 0.99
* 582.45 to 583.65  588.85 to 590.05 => 0.85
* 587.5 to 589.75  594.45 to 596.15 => 1.11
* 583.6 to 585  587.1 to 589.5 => 0.94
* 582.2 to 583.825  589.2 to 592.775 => 0.90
